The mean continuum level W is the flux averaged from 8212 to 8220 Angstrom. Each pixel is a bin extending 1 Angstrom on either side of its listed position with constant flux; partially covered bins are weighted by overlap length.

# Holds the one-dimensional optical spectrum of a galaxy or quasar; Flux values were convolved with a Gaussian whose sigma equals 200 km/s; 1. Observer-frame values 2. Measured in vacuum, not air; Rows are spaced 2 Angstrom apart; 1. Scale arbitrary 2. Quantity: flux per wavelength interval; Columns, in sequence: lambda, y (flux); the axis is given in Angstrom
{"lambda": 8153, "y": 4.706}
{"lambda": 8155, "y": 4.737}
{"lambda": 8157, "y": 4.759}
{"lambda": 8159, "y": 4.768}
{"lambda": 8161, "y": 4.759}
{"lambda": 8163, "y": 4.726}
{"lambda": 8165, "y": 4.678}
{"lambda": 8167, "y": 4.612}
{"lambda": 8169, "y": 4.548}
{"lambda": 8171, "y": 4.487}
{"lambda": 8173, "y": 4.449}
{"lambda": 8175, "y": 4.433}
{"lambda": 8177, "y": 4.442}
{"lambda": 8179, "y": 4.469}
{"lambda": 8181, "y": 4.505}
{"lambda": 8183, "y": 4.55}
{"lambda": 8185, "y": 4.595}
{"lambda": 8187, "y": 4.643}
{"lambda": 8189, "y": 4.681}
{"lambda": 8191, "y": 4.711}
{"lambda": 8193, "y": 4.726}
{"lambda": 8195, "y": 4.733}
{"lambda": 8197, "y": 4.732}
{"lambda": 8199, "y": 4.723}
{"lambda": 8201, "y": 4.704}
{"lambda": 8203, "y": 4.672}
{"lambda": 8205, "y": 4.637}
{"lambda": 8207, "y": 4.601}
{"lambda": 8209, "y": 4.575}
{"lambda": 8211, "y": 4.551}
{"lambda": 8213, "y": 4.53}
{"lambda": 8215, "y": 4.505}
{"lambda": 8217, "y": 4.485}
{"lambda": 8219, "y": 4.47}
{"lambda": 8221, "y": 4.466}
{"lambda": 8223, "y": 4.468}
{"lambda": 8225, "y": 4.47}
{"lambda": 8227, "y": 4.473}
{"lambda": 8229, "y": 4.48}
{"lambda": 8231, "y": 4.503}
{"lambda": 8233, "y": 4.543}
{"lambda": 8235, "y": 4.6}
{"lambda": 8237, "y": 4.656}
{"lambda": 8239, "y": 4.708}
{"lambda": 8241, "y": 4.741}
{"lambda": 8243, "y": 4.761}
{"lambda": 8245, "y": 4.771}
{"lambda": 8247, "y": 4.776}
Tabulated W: 4.5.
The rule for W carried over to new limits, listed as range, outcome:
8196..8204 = 4.71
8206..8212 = 4.58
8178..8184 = 4.51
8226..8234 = 4.5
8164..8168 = 4.64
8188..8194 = 4.71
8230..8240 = 4.6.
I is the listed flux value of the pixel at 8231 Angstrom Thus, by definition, 4.503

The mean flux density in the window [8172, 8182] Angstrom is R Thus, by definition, 4.46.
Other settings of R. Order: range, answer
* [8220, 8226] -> 4.47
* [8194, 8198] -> 4.73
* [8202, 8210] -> 4.62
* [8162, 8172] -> 4.61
